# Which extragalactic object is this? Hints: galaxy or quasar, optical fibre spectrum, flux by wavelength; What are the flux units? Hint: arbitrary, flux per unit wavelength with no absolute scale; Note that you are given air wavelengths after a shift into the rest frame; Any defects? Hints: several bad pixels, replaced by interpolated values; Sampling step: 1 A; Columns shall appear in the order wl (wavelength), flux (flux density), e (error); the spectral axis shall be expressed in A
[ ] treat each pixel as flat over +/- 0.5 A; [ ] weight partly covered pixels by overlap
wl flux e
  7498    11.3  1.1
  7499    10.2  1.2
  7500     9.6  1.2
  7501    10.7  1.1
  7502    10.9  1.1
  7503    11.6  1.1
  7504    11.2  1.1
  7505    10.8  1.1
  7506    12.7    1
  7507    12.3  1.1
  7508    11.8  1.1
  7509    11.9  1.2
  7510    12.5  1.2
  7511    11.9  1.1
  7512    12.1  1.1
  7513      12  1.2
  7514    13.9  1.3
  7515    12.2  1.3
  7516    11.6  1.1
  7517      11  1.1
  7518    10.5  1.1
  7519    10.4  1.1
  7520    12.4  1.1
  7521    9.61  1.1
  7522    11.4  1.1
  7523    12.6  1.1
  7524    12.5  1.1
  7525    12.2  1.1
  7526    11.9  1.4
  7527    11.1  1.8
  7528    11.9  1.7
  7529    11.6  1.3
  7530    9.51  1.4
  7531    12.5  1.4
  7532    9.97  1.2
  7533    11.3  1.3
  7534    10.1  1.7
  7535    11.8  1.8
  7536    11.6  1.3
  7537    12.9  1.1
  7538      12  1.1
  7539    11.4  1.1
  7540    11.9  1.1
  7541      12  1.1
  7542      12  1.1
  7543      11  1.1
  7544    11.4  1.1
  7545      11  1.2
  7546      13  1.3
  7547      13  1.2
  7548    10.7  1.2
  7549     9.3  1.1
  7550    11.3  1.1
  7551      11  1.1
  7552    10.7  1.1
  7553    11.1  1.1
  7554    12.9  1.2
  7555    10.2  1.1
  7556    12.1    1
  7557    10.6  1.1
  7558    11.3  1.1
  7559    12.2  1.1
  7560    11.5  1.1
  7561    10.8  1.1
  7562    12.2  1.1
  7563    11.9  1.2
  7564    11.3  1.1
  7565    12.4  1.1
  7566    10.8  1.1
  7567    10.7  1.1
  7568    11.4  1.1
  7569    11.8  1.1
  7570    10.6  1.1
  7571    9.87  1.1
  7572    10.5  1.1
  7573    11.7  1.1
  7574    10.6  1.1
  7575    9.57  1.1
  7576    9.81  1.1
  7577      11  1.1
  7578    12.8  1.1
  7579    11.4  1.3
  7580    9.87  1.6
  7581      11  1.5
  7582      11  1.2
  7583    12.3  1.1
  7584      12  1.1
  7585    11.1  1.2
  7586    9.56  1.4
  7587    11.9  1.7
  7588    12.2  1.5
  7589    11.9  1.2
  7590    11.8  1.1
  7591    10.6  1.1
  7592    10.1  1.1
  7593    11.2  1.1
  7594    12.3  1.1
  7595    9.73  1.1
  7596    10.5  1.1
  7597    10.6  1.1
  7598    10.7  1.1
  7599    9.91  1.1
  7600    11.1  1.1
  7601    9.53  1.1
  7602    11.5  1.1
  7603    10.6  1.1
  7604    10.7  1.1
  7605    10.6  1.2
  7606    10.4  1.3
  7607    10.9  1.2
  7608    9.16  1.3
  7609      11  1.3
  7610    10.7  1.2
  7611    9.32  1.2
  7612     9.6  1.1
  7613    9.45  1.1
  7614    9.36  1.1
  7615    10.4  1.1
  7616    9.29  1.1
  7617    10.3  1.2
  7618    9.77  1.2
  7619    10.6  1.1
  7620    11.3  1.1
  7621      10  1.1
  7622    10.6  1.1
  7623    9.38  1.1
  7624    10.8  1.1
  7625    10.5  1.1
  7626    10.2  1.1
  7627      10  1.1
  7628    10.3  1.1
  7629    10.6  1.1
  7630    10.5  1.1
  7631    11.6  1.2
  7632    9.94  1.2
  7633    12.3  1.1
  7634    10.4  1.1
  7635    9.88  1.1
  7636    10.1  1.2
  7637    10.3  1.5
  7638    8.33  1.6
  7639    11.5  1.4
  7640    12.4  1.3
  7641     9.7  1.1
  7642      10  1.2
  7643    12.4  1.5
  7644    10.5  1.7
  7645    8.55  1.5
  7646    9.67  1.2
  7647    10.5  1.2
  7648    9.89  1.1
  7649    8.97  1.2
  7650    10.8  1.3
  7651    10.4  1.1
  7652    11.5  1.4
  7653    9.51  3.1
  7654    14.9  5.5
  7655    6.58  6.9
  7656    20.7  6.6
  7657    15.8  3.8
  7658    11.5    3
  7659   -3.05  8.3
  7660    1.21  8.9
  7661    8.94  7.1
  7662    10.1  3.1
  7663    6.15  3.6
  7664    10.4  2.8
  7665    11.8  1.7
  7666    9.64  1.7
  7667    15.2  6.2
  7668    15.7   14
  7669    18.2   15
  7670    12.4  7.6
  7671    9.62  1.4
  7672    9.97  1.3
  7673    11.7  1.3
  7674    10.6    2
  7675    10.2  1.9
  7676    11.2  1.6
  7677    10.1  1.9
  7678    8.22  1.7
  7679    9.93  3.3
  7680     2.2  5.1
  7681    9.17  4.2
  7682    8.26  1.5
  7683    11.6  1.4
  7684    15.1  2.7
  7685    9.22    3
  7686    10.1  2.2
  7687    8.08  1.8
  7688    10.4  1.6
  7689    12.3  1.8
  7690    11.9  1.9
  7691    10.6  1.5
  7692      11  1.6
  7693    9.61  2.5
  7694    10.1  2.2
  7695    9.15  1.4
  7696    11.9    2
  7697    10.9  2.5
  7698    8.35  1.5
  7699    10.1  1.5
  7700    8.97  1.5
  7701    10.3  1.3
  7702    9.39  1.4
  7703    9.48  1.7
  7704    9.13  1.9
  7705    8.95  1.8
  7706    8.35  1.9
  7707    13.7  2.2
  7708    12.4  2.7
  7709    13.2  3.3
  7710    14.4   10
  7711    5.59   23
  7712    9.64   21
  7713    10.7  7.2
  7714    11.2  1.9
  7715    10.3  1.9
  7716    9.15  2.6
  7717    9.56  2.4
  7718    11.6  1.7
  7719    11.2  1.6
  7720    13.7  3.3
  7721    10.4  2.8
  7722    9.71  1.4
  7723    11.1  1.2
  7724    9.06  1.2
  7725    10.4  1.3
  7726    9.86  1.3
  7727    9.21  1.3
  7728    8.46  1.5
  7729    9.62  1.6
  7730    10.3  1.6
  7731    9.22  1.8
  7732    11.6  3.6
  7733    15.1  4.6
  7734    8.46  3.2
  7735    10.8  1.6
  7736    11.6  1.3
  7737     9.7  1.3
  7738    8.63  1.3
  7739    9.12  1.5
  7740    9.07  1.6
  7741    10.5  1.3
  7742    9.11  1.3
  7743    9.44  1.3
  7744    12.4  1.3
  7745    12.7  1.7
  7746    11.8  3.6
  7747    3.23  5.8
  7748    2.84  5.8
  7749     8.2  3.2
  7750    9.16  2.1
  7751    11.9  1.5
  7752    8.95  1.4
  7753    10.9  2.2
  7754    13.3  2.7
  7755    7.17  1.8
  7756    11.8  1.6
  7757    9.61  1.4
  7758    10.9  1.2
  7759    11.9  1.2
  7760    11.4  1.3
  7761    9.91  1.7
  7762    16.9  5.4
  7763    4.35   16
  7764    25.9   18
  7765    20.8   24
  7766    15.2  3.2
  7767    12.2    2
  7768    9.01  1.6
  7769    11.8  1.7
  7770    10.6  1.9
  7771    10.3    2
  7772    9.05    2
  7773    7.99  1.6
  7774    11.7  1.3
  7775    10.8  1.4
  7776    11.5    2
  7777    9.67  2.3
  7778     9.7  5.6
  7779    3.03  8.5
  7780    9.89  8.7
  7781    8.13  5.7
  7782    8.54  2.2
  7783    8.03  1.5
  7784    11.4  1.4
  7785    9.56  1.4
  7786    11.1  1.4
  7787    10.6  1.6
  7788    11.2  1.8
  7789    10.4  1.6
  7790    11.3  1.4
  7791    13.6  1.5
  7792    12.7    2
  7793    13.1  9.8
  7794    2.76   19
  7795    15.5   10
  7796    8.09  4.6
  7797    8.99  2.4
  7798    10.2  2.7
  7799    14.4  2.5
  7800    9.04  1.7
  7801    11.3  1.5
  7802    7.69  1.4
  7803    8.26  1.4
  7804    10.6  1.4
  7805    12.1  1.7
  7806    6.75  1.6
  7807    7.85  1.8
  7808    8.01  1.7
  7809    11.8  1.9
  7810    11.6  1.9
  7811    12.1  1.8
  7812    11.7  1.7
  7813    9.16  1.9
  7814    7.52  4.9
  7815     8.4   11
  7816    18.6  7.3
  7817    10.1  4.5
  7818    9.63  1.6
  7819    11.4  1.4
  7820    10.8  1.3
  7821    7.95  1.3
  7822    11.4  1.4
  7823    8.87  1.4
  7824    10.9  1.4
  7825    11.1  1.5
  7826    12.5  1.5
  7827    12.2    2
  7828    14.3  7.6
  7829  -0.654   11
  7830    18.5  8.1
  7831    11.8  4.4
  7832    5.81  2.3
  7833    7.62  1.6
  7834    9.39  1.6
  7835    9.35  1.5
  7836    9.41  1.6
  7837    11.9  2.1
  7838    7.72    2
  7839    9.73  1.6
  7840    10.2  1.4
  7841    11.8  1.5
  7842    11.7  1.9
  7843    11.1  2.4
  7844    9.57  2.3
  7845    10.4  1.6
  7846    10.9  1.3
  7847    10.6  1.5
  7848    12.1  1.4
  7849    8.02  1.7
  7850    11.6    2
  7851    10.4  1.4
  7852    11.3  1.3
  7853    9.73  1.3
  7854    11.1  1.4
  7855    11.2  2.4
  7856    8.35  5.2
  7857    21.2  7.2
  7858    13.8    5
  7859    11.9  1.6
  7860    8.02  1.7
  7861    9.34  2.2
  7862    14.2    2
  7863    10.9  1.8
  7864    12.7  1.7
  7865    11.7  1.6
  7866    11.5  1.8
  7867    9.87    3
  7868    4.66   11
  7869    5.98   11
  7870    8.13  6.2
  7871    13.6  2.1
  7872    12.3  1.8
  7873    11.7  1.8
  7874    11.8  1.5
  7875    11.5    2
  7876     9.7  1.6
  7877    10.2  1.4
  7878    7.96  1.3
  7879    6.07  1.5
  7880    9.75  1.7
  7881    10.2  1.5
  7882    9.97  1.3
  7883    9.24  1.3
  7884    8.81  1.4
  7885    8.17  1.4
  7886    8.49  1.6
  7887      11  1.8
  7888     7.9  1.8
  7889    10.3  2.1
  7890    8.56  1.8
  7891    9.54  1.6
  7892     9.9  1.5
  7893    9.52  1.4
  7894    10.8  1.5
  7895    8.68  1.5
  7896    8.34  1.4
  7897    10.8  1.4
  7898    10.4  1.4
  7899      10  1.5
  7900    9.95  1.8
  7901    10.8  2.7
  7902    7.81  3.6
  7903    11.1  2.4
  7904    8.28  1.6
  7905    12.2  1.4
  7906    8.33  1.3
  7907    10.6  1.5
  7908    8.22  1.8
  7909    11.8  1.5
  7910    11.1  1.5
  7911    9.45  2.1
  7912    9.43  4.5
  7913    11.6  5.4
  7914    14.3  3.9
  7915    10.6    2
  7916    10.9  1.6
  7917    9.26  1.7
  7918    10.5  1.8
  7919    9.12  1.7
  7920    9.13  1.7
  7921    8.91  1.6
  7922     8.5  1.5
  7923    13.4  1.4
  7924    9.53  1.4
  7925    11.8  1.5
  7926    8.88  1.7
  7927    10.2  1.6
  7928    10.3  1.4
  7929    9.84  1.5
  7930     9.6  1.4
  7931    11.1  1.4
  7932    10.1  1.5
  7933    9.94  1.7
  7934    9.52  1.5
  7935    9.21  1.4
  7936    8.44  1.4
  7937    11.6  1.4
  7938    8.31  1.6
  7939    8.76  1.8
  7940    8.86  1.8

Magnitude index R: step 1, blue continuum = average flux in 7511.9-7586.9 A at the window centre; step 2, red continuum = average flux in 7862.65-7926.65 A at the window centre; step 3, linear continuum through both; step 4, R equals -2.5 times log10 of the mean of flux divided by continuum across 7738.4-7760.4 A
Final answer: 0.08 mag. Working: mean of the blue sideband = 11.4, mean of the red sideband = 9.94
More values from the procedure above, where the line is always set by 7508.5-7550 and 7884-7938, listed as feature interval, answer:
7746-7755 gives 0.22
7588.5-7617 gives 0.08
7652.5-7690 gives 0.06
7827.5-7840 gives 0.07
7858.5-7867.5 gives -0.10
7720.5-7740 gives 0.07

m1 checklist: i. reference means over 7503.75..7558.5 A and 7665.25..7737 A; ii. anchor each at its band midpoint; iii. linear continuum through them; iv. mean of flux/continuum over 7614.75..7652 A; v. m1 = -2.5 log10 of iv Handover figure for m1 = 0.06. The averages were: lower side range 11.6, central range 10.4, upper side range 10.5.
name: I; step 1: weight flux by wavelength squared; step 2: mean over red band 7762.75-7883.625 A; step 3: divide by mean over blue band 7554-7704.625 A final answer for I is 1.05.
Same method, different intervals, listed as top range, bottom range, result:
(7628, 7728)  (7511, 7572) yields 0.94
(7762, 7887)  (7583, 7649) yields 1.06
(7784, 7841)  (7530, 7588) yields 0.98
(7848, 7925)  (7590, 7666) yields 1.07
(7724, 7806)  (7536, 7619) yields 1.00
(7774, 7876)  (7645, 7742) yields 1.05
